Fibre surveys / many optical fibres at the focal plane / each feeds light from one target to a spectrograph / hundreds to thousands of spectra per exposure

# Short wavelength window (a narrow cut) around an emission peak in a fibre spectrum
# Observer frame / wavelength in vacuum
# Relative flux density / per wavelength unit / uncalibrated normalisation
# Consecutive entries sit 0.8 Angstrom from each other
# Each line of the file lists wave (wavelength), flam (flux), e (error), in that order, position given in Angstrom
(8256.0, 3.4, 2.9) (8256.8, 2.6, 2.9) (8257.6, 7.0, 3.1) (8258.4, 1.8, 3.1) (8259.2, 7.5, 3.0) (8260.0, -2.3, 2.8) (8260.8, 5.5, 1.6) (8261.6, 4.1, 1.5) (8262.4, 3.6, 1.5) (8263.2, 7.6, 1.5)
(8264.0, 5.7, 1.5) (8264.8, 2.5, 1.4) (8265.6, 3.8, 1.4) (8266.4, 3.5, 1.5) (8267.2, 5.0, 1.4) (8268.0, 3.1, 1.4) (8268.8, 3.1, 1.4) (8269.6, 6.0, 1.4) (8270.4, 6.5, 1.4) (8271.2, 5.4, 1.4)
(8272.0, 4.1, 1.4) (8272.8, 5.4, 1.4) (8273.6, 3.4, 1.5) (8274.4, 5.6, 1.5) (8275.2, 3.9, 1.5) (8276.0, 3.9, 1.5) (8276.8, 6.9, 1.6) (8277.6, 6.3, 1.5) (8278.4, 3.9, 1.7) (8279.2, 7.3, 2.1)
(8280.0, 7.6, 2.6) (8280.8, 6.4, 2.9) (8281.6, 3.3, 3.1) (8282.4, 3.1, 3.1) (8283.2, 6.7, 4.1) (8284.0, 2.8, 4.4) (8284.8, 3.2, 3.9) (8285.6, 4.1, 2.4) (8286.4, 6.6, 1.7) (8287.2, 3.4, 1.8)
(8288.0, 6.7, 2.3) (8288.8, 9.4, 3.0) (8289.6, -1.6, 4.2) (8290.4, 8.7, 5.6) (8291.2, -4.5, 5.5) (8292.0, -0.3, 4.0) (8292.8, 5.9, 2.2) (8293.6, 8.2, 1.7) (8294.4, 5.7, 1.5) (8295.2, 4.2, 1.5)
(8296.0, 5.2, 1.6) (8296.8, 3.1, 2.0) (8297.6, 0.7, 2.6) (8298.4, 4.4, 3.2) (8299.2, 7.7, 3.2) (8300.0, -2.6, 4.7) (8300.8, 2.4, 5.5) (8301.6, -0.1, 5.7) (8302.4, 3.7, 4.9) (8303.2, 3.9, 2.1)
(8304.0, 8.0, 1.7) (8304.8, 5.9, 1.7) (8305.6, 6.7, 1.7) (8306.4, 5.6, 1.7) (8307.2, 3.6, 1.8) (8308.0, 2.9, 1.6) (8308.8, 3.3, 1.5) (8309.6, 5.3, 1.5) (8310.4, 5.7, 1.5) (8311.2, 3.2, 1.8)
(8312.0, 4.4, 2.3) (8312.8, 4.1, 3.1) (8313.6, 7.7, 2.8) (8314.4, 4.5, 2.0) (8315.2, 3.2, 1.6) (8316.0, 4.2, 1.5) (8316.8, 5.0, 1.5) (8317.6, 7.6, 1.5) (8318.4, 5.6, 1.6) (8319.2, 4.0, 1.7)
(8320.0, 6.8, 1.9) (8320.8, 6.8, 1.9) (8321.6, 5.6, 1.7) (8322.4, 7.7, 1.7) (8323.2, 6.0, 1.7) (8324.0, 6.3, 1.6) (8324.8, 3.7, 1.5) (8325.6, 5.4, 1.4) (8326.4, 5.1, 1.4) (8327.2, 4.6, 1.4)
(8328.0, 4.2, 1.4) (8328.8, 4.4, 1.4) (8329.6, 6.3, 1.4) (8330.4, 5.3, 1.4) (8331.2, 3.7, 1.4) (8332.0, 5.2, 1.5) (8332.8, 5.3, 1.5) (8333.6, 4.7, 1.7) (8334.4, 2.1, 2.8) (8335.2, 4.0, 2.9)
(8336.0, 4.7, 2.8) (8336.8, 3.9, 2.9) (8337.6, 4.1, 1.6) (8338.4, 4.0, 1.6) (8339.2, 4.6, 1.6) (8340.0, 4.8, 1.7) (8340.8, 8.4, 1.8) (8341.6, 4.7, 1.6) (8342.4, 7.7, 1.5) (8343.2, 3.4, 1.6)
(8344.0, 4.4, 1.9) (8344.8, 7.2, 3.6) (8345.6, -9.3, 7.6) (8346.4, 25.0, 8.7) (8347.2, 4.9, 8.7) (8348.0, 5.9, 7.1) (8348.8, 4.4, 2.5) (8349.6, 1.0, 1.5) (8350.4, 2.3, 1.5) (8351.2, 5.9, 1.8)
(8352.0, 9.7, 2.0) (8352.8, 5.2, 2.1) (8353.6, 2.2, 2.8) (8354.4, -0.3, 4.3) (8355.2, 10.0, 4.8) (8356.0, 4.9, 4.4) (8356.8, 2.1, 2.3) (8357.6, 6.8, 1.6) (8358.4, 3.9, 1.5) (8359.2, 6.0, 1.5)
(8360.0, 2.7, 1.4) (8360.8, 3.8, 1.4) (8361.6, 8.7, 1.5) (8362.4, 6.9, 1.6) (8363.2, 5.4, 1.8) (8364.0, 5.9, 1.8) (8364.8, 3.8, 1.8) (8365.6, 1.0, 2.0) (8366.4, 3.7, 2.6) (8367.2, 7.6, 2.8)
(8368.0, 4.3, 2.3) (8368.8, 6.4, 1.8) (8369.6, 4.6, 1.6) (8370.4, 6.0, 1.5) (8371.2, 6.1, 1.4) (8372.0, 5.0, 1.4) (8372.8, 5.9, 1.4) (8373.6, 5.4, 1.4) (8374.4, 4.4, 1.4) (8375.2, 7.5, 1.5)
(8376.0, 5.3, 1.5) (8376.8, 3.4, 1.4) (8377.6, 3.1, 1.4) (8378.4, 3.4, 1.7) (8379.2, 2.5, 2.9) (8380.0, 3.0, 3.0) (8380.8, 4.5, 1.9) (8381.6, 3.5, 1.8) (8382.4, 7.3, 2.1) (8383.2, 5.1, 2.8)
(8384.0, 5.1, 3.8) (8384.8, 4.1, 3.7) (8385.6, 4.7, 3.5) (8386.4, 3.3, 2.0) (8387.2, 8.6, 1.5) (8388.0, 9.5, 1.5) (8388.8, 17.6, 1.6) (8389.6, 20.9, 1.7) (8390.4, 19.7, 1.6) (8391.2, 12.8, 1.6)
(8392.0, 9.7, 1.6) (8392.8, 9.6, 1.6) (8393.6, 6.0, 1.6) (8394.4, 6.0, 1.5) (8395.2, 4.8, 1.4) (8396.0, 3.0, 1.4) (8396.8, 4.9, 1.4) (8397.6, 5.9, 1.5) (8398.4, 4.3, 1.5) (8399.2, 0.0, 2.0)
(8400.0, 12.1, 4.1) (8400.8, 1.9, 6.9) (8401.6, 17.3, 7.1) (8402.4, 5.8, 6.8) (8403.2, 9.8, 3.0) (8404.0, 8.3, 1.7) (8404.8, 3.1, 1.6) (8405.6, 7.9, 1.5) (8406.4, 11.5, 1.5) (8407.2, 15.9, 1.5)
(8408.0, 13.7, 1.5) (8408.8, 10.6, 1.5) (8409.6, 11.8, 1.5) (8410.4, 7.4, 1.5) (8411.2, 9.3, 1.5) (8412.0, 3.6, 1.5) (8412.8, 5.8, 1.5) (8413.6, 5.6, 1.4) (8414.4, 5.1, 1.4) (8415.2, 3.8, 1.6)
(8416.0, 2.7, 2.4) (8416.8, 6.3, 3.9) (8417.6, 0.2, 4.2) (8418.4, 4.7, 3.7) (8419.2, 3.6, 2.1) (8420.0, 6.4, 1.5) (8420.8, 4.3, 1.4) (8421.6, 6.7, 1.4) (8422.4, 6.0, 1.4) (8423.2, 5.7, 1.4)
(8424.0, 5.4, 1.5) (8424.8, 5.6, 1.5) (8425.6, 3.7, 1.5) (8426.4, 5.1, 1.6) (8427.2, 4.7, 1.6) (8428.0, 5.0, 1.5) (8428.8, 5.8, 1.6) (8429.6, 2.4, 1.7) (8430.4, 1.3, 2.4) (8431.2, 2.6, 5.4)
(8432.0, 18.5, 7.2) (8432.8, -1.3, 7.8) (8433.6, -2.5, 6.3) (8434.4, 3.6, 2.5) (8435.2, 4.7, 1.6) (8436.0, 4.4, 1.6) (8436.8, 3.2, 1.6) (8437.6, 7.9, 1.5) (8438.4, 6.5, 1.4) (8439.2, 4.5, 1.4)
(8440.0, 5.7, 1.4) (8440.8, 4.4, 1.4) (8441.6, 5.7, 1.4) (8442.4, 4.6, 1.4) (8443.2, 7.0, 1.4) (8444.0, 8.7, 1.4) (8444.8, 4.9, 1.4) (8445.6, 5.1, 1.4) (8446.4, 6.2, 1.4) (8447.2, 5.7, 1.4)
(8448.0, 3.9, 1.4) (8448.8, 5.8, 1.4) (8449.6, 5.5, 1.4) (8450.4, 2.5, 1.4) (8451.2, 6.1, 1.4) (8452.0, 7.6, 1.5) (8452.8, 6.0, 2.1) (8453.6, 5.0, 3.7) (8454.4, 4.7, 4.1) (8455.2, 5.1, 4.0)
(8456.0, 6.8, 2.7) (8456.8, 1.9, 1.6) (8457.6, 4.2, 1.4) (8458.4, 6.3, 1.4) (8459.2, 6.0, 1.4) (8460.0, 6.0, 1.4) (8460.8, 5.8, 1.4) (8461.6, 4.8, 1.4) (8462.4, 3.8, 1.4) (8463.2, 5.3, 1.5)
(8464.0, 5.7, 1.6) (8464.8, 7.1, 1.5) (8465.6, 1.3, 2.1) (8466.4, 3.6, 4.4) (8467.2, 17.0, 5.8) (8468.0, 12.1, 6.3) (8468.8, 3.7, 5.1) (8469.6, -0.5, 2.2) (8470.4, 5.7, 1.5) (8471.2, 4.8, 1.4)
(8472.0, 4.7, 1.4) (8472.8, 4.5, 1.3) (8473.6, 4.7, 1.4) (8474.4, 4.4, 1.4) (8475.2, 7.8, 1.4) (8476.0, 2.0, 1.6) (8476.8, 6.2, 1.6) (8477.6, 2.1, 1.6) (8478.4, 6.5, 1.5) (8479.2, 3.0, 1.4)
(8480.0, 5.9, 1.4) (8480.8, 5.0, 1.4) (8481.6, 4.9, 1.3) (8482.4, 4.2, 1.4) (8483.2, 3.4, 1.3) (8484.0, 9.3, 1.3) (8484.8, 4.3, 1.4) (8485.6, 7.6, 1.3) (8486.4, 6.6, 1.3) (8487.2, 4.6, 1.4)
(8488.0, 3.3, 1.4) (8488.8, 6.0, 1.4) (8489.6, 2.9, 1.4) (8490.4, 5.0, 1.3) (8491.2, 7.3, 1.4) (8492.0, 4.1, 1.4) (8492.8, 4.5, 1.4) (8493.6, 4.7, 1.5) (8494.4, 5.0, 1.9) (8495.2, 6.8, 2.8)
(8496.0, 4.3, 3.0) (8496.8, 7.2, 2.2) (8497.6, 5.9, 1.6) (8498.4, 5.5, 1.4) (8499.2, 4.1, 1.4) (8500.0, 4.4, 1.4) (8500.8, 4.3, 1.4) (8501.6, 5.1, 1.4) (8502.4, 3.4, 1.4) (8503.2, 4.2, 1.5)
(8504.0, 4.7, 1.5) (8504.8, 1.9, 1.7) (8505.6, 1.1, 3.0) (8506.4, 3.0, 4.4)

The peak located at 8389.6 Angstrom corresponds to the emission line [S II]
